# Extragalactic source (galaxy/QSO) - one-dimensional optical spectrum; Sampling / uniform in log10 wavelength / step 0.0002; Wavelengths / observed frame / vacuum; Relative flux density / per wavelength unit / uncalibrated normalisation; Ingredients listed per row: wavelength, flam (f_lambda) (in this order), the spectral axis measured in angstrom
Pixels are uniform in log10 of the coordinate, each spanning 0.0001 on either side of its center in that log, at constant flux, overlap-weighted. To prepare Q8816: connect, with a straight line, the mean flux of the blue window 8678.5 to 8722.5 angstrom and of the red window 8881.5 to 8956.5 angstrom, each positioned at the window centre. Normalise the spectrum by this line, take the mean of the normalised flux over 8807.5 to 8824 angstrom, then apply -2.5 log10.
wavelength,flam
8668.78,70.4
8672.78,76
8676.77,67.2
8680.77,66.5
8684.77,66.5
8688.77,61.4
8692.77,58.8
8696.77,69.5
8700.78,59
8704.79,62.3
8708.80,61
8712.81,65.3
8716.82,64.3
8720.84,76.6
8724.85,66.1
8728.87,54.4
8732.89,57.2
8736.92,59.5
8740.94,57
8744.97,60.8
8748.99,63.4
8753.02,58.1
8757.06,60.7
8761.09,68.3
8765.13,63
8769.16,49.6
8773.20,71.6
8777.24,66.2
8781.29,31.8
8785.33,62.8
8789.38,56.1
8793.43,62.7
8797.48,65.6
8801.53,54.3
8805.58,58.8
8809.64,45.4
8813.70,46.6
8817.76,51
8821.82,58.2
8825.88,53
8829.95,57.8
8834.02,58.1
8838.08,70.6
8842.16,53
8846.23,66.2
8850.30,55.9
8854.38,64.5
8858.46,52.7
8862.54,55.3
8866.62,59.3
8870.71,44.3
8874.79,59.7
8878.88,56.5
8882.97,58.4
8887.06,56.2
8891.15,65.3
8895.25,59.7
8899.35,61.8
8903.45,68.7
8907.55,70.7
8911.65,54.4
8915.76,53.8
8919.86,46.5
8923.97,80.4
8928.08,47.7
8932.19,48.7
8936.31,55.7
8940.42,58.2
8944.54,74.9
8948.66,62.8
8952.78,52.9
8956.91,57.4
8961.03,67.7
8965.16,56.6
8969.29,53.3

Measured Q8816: 0.226 mag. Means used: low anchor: 64.6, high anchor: 59.8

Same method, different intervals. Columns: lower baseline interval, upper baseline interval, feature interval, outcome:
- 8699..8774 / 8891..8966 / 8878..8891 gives 0.04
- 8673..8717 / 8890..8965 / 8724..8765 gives 0.05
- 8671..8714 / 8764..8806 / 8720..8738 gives 0.00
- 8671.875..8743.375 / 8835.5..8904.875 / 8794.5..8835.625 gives 0.11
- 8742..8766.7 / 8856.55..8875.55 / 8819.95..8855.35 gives -0.07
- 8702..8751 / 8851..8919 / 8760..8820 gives 0.08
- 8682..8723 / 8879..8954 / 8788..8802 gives 0.04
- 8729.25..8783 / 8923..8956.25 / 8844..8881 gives 0.04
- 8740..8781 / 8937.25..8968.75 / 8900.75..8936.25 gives 0.04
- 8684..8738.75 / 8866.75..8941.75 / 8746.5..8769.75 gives 0.01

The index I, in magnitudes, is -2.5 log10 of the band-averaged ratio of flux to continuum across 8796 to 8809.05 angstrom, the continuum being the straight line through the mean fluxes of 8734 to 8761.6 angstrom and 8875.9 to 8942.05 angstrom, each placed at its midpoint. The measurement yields 0.04 mag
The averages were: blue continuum 60.6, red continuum 58.9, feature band 57.8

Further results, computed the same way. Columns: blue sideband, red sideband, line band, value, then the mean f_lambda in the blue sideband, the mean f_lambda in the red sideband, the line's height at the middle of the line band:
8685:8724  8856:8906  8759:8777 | -0.021 mag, 64.4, 58.3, 62.2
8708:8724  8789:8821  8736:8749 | 0.067 mag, 67.2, 55.1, 63.6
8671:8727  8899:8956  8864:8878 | 0.123 mag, 65.7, 59.7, 61.2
